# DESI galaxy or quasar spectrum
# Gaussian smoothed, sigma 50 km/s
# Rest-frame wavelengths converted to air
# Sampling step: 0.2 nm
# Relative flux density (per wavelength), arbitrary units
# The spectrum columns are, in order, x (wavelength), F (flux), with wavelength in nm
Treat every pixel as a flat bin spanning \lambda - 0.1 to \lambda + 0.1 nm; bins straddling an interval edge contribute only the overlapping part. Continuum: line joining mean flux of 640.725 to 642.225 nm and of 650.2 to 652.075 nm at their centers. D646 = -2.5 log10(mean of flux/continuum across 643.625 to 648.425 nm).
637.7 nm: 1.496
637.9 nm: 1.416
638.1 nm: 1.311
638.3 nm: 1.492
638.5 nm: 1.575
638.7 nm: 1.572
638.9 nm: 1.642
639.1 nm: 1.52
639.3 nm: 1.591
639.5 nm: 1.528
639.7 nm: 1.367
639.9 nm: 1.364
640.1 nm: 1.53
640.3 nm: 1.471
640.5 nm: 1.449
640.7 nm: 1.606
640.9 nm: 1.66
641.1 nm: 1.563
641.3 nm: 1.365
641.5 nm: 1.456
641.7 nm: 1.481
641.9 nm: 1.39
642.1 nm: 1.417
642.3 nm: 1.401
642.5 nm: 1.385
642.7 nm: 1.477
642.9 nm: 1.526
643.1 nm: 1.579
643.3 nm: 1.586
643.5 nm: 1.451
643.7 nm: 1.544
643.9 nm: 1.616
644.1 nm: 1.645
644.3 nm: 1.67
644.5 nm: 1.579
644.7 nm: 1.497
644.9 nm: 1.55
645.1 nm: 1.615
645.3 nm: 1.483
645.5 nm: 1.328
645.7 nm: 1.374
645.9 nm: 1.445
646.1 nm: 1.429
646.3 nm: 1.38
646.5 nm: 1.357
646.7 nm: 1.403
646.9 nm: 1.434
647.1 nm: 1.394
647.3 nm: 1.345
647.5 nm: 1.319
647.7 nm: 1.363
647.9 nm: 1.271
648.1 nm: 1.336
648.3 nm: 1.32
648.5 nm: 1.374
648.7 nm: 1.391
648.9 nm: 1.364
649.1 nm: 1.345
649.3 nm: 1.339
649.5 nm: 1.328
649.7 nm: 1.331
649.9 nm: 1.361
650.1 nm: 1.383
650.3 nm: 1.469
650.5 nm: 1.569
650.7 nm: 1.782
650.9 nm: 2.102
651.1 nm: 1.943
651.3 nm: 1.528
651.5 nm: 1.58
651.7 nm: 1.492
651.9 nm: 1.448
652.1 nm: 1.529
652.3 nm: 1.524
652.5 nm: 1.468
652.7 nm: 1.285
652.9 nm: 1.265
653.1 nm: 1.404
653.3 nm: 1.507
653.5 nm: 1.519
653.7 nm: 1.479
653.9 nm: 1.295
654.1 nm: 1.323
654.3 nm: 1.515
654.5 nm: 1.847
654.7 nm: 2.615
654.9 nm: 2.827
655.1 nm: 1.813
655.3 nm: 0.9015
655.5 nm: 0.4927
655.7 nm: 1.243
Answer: 0.083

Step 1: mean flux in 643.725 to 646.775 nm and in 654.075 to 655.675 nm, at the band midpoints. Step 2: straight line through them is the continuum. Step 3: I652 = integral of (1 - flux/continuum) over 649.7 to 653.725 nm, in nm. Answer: 0.20 nm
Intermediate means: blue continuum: 1.49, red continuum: 1.66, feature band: 1.53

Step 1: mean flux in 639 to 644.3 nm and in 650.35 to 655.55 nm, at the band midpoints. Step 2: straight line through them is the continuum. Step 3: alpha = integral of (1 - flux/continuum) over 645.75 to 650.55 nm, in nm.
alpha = 0.55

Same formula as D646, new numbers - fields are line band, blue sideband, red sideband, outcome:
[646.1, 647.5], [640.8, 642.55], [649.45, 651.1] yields 0.106 mag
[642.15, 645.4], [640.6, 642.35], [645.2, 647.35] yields -0.068 mag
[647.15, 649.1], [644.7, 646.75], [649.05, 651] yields 0.102 mag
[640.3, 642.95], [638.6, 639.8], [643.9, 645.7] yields 0.046 mag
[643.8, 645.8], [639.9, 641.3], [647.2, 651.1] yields -0.039 mag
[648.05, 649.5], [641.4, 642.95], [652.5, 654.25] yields 0.047 mag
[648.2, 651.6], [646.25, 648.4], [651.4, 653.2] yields -0.073 mag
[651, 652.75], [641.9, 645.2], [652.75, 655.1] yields 0.078 mag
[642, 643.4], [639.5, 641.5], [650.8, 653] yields 0.014 mag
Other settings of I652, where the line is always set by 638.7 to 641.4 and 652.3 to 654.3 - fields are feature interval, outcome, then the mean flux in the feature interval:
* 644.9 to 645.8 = 0.006 nm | 1.46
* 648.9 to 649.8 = 0.062 nm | 1.34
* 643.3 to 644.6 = -0.089 nm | 1.58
